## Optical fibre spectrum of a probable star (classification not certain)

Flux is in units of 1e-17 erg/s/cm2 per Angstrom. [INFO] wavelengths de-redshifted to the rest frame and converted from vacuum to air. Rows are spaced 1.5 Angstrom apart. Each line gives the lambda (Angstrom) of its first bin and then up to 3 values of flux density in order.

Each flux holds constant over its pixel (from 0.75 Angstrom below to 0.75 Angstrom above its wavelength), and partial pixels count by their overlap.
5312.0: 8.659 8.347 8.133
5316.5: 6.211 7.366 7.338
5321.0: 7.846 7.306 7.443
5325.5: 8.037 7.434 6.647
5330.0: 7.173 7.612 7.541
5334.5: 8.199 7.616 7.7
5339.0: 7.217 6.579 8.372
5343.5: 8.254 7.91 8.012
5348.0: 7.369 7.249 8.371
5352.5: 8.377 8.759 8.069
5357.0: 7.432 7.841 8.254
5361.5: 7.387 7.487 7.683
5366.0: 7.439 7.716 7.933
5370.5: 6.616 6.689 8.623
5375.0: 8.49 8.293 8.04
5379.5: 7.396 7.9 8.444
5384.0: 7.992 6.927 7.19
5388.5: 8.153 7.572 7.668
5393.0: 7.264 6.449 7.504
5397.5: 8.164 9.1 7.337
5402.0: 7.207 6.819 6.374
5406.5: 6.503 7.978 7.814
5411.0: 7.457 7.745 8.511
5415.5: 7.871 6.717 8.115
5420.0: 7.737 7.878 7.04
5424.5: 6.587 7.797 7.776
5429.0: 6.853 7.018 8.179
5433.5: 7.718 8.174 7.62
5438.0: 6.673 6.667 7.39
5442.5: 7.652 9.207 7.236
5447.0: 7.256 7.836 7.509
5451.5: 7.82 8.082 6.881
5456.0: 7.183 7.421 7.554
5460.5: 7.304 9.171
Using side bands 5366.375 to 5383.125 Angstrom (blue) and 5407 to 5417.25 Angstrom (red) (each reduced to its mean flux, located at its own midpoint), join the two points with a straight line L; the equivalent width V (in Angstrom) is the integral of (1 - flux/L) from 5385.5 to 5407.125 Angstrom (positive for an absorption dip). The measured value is 1.1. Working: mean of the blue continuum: 7.82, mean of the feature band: 7.37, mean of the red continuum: 7.75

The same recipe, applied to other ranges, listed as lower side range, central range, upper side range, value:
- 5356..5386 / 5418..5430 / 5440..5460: 0.3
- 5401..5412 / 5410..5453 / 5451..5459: -1.5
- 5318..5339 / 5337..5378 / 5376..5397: -1.2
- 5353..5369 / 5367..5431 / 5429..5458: 1.0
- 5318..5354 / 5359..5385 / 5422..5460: -0.6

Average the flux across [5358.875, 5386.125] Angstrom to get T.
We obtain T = 7.74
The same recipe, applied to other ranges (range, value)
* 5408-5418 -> 7.72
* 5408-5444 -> 7.57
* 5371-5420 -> 7.63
